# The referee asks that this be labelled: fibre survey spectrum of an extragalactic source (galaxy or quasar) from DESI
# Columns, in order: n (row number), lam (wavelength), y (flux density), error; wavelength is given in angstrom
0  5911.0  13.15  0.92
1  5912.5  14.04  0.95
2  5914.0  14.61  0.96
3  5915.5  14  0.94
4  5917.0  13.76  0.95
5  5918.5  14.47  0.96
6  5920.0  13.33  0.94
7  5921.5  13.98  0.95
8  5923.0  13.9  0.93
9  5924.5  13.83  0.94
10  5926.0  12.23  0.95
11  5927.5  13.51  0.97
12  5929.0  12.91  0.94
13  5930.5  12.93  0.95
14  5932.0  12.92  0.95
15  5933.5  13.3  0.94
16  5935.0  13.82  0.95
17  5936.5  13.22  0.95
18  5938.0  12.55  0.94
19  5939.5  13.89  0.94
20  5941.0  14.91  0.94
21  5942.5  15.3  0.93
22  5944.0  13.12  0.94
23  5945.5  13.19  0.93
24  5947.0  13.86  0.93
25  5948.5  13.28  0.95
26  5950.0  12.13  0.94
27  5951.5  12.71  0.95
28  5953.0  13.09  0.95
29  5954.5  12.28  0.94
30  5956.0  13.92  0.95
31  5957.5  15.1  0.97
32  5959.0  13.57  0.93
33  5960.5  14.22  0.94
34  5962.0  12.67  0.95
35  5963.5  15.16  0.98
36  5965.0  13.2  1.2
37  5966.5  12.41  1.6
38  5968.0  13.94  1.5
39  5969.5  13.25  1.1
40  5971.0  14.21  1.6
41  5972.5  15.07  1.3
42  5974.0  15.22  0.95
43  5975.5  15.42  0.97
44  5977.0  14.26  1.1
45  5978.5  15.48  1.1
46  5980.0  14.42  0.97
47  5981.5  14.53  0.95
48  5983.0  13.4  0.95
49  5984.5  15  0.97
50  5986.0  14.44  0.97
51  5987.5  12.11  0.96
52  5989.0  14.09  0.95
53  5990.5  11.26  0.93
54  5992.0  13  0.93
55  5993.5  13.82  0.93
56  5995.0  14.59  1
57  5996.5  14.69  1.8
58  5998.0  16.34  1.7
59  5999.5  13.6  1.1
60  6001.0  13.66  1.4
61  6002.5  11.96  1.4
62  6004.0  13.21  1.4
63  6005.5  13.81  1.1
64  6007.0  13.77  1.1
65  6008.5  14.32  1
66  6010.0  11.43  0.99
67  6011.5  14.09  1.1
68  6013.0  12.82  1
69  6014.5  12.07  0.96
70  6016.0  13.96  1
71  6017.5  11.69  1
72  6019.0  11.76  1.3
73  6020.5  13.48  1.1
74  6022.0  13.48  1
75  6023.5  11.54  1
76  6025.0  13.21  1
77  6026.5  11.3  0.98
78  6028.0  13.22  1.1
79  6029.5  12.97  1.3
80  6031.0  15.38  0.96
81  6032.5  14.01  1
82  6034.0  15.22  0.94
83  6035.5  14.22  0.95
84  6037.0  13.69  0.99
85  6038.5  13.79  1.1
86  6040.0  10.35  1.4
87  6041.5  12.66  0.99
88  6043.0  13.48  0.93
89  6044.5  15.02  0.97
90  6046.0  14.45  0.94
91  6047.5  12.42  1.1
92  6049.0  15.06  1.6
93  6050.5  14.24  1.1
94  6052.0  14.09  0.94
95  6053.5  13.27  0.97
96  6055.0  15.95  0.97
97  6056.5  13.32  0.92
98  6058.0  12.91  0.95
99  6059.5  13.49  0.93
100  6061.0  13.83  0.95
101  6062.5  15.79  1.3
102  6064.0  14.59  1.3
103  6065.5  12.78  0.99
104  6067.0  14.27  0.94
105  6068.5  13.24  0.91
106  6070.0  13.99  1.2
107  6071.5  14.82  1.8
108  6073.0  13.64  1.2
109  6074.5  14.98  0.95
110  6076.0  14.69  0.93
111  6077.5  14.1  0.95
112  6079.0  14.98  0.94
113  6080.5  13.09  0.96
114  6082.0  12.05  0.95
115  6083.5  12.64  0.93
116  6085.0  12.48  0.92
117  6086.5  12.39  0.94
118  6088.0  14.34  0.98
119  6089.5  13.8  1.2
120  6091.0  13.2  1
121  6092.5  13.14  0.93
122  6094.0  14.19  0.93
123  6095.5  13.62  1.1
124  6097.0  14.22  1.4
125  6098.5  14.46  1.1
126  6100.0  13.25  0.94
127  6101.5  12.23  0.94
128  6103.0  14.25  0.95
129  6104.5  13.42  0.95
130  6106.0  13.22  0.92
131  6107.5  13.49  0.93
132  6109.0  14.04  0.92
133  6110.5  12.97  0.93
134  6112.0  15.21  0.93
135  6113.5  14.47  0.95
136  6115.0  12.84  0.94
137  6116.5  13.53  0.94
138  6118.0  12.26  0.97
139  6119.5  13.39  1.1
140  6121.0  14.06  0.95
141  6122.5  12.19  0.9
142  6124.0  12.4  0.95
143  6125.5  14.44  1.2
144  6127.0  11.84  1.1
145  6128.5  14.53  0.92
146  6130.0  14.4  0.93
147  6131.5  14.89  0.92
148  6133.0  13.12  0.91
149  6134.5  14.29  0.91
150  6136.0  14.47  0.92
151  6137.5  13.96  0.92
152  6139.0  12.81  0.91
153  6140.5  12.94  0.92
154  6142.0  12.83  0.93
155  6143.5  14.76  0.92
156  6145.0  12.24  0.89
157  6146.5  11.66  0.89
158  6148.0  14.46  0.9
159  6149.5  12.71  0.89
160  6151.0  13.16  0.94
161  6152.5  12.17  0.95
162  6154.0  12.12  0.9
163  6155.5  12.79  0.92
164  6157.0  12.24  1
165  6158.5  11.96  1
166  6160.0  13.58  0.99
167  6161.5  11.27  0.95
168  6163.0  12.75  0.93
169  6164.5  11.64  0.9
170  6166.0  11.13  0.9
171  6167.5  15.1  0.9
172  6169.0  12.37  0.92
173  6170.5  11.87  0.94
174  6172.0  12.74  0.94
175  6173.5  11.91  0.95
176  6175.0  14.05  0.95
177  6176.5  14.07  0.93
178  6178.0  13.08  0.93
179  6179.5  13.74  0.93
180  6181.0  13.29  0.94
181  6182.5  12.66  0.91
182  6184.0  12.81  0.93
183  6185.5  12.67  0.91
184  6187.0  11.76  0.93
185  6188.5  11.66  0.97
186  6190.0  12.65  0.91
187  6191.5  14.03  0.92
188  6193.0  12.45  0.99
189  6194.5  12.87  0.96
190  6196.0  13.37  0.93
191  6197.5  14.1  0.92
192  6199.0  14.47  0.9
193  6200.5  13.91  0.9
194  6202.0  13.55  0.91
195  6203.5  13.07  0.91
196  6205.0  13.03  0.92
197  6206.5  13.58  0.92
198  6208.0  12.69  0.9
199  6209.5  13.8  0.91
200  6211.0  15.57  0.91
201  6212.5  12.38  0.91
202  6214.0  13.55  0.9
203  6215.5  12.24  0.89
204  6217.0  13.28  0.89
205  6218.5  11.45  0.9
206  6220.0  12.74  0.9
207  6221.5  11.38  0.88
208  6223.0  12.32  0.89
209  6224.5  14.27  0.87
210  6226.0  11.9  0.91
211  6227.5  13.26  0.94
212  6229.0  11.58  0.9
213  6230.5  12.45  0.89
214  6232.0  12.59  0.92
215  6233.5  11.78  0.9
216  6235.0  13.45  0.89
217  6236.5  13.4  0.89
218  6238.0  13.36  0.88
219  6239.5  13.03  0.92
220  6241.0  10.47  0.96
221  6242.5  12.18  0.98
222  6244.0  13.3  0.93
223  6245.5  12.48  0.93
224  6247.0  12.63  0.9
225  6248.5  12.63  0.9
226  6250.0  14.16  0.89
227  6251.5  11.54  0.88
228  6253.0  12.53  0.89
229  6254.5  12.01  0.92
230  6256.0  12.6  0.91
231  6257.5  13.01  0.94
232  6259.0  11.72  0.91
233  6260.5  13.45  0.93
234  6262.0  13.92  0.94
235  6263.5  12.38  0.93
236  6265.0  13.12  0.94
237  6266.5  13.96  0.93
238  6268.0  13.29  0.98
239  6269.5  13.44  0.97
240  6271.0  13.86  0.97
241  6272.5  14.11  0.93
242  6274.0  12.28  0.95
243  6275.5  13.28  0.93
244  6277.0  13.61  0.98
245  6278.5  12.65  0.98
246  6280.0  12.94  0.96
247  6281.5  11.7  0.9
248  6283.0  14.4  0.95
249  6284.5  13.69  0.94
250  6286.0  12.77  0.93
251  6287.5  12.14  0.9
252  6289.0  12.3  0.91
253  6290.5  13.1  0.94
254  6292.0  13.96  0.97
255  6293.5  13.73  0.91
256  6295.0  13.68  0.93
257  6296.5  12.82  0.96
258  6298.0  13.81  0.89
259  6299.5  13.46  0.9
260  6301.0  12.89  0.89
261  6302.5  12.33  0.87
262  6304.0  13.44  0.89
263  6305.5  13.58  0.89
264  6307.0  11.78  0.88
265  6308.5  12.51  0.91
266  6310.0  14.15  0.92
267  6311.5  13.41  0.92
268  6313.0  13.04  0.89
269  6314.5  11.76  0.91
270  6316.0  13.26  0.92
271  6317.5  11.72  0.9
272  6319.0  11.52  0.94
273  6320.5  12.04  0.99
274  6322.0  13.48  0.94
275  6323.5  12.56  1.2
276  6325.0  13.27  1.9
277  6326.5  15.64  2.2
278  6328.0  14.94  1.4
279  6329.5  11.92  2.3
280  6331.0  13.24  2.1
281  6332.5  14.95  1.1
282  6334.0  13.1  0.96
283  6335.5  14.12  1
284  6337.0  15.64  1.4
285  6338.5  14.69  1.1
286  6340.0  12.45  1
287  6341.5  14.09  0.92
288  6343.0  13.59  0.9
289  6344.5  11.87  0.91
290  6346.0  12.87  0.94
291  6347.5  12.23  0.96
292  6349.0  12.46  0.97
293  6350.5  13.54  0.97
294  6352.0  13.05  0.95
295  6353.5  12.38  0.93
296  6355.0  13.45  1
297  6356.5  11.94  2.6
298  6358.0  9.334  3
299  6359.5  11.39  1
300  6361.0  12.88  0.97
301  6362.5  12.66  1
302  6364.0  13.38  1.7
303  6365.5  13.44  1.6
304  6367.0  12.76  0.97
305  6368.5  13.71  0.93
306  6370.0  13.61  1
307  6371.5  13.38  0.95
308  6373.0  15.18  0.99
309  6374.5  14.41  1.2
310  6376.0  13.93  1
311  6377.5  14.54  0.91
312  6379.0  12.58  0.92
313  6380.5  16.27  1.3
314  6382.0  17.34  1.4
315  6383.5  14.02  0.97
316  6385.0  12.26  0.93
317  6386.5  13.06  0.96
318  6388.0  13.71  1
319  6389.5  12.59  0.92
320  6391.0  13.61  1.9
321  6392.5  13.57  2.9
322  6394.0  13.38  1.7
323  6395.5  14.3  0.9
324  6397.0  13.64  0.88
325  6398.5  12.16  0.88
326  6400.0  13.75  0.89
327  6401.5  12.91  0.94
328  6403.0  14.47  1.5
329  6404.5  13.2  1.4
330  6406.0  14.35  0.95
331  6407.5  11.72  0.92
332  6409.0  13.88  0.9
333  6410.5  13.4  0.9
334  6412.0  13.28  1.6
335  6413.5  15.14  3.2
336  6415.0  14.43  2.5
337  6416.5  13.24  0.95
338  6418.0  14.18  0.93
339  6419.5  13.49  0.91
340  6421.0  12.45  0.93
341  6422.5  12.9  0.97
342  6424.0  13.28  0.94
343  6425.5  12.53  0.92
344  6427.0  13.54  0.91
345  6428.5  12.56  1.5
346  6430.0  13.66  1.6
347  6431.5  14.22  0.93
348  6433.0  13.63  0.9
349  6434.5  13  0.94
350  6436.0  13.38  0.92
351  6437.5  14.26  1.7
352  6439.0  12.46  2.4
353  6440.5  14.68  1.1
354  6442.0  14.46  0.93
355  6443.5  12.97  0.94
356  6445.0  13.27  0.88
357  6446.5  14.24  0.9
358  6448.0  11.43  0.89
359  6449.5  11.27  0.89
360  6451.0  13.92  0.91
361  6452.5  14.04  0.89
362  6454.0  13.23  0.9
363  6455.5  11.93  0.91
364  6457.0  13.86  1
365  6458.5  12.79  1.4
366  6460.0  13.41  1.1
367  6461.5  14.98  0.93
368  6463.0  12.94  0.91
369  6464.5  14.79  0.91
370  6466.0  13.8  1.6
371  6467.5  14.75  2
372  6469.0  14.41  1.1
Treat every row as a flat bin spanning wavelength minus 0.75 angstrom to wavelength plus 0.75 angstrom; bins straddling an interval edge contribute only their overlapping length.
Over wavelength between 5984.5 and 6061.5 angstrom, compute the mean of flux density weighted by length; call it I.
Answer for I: 13.5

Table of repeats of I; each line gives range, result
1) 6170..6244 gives 12.9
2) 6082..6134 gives 13.5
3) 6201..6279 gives 12.9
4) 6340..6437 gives 13.4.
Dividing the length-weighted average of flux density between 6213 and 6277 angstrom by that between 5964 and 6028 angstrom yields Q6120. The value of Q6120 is 0.94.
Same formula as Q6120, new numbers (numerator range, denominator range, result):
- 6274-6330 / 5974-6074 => 0.95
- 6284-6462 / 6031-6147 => 0.97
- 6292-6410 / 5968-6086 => 0.97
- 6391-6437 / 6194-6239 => 1.03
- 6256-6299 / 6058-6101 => 0.96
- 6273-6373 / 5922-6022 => 0.96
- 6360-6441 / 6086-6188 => 1.03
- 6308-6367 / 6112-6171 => 0.99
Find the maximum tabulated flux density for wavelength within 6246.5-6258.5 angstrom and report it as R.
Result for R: 14.16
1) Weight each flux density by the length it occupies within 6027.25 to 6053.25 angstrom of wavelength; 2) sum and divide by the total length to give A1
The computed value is 13.8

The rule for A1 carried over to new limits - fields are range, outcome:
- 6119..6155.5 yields 13.3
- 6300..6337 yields 13.2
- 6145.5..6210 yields 12.9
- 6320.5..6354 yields 13.4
